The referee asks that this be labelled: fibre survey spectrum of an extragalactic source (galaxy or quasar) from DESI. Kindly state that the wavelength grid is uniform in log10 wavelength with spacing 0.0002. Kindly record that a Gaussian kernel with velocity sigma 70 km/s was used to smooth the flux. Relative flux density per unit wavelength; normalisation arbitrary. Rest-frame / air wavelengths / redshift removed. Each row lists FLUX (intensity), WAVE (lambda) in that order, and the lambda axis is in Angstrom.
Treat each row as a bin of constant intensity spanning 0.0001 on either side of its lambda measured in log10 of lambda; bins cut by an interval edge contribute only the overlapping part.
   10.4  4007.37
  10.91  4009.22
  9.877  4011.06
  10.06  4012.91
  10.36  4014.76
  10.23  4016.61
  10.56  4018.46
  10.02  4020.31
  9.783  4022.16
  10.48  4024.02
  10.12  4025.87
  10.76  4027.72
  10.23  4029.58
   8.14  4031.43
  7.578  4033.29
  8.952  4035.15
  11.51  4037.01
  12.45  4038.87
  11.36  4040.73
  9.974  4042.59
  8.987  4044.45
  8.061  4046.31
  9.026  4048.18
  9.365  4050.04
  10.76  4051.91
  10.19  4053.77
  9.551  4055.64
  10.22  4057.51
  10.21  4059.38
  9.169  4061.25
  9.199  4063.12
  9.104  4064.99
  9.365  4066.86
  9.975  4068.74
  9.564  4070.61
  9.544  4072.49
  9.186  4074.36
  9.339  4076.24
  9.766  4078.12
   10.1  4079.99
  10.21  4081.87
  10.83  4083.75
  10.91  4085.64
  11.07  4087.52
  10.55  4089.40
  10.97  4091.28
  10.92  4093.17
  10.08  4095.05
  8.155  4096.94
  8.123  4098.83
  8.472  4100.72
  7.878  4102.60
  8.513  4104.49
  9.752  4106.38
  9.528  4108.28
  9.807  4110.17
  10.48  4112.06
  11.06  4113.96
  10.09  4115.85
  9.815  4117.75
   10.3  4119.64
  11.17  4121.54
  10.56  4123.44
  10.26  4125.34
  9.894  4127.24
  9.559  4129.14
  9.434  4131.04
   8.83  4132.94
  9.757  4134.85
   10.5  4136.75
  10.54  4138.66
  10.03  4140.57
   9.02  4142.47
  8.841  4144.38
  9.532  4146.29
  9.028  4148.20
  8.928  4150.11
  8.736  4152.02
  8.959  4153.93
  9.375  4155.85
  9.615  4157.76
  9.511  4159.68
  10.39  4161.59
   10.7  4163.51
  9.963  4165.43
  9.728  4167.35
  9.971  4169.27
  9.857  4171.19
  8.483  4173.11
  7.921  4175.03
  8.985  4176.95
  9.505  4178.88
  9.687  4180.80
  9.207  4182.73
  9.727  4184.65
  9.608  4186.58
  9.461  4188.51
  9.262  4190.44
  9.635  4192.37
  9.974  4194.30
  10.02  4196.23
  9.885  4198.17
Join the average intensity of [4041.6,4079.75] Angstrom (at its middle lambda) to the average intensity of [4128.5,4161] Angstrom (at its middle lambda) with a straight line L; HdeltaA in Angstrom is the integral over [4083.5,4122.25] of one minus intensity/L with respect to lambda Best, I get -1.7 Angstrom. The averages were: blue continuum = 9.54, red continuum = 9.43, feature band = 9.9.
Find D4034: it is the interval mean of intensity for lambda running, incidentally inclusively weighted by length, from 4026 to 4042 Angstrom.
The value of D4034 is 10.1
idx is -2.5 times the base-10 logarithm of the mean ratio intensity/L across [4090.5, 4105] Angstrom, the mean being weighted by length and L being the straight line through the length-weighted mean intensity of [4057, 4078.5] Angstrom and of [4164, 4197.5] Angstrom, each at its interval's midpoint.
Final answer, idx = 0.04 mag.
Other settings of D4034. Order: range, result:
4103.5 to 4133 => 9.97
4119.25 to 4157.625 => 9.65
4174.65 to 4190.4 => 9.31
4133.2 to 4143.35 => 9.9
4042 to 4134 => 9.75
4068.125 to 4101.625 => 9.88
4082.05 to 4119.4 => 9.86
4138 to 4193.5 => 9.45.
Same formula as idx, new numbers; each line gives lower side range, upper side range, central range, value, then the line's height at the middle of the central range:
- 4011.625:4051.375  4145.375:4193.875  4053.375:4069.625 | 0.019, 9.81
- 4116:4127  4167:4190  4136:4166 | 0.026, 9.83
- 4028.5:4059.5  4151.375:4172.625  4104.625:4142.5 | -0.031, 9.73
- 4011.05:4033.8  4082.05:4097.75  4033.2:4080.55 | 0.046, 10.2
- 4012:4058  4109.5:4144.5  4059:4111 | 0.038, 9.99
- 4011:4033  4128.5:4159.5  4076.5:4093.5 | -0.090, 9.69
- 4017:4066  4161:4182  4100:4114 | 0.039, 9.69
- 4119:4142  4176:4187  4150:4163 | 0.034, 9.74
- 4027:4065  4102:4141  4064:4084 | 0.014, 9.82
